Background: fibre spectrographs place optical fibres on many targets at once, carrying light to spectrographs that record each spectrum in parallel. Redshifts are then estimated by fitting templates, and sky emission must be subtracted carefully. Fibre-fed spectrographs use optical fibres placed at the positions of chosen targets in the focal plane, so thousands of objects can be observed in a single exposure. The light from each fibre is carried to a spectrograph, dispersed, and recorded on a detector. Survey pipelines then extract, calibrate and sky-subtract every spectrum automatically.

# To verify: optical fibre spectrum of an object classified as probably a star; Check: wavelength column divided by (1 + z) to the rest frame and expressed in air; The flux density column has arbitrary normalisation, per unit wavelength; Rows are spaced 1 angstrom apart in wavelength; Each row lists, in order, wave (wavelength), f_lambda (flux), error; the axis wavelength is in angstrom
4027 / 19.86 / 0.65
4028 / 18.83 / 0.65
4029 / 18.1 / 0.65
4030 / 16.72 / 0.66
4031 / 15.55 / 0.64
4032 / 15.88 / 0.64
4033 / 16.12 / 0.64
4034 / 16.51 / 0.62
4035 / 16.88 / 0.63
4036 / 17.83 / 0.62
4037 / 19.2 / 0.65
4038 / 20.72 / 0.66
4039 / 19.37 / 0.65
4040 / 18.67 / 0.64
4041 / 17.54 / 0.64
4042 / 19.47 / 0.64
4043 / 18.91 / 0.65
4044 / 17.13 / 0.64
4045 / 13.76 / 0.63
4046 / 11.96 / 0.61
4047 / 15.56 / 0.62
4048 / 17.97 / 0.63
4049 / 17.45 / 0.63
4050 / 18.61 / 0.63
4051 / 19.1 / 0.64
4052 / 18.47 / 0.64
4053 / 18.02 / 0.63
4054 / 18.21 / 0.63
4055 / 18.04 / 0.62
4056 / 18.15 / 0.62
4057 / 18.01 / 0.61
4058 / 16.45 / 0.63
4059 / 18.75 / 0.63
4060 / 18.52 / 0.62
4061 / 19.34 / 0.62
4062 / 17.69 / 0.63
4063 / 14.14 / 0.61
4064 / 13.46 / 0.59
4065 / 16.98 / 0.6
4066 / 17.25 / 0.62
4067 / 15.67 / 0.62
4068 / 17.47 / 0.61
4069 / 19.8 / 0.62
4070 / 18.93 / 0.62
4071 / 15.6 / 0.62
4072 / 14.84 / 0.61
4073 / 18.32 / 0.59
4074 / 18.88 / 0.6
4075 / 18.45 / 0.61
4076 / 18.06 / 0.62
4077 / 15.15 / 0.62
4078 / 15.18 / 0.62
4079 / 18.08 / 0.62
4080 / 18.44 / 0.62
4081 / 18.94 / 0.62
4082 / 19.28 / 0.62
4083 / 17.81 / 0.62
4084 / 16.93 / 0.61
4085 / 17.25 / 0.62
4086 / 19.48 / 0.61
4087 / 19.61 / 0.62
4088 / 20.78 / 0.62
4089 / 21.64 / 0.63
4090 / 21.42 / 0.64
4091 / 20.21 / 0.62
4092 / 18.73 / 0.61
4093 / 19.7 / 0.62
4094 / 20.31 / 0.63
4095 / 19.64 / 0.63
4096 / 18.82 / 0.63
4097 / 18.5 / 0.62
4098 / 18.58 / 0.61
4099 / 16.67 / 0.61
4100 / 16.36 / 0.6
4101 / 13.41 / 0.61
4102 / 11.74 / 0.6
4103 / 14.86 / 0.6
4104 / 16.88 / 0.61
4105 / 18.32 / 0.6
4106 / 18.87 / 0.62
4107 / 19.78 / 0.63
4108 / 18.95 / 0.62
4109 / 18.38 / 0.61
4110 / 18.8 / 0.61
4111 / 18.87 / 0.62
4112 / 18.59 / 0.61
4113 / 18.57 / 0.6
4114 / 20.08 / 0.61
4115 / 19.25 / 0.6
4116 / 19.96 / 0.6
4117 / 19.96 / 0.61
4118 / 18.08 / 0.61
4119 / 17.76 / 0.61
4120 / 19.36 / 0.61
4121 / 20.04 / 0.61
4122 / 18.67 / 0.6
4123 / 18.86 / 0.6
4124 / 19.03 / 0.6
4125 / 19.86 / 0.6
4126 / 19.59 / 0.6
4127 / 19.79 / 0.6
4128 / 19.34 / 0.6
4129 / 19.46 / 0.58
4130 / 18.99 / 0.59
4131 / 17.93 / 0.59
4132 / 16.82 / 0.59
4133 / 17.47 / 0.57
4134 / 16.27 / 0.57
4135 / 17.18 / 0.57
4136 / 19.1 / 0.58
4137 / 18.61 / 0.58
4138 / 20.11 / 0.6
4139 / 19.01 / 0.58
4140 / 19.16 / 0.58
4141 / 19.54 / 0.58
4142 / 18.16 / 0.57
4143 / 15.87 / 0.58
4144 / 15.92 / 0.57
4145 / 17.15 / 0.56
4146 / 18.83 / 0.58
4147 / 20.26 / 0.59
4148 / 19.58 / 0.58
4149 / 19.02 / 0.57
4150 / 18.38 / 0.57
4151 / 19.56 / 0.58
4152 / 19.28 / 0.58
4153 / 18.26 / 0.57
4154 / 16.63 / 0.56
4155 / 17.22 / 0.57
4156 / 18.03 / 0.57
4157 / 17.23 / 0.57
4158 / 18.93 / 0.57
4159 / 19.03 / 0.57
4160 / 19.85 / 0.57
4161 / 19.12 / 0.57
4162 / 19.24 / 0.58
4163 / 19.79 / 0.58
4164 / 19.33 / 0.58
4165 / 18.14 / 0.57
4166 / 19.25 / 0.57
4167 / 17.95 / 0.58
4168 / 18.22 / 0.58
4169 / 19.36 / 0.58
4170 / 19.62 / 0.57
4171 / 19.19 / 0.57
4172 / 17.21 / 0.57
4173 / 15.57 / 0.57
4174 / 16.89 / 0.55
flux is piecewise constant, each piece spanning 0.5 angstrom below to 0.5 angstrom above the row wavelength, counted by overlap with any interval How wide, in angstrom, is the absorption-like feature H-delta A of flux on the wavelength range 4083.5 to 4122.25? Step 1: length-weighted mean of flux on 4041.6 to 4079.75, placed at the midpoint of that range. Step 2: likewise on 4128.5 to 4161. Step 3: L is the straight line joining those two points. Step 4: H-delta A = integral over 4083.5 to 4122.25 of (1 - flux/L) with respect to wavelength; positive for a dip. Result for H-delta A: -1.6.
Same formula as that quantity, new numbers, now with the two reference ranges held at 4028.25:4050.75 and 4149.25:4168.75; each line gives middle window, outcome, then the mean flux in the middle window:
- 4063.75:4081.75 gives 0.4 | 17.3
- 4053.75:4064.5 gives 0.1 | 17.3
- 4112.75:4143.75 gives -0.8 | 18.7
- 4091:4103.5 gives 0.4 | 17.4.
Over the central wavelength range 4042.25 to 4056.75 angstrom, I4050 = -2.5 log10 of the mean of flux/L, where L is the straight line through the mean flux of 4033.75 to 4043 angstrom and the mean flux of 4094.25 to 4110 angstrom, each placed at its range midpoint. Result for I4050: 0.06 mag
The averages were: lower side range 18.5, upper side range 17.4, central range 17.3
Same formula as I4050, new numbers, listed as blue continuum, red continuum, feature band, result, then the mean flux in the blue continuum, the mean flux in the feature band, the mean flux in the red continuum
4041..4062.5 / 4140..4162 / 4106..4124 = -0.055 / 17.6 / 19.1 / 18.4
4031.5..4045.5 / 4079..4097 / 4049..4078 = 0.062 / 17.7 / 17.5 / 19.3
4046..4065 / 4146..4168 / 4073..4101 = -0.043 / 17.4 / 18.5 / 18.8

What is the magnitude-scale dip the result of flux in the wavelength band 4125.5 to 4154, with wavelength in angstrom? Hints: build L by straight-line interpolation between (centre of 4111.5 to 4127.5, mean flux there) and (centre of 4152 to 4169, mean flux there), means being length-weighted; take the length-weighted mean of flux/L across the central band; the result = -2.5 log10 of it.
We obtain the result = 0.023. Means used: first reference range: 19.2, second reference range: 18.6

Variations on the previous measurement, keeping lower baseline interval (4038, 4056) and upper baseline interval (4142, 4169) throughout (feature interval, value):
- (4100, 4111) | 0.064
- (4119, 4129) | -0.062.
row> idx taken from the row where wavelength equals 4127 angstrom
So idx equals 19.79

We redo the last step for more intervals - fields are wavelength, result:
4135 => 17.18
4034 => 16.51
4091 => 20.21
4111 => 18.87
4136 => 19.1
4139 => 19.01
